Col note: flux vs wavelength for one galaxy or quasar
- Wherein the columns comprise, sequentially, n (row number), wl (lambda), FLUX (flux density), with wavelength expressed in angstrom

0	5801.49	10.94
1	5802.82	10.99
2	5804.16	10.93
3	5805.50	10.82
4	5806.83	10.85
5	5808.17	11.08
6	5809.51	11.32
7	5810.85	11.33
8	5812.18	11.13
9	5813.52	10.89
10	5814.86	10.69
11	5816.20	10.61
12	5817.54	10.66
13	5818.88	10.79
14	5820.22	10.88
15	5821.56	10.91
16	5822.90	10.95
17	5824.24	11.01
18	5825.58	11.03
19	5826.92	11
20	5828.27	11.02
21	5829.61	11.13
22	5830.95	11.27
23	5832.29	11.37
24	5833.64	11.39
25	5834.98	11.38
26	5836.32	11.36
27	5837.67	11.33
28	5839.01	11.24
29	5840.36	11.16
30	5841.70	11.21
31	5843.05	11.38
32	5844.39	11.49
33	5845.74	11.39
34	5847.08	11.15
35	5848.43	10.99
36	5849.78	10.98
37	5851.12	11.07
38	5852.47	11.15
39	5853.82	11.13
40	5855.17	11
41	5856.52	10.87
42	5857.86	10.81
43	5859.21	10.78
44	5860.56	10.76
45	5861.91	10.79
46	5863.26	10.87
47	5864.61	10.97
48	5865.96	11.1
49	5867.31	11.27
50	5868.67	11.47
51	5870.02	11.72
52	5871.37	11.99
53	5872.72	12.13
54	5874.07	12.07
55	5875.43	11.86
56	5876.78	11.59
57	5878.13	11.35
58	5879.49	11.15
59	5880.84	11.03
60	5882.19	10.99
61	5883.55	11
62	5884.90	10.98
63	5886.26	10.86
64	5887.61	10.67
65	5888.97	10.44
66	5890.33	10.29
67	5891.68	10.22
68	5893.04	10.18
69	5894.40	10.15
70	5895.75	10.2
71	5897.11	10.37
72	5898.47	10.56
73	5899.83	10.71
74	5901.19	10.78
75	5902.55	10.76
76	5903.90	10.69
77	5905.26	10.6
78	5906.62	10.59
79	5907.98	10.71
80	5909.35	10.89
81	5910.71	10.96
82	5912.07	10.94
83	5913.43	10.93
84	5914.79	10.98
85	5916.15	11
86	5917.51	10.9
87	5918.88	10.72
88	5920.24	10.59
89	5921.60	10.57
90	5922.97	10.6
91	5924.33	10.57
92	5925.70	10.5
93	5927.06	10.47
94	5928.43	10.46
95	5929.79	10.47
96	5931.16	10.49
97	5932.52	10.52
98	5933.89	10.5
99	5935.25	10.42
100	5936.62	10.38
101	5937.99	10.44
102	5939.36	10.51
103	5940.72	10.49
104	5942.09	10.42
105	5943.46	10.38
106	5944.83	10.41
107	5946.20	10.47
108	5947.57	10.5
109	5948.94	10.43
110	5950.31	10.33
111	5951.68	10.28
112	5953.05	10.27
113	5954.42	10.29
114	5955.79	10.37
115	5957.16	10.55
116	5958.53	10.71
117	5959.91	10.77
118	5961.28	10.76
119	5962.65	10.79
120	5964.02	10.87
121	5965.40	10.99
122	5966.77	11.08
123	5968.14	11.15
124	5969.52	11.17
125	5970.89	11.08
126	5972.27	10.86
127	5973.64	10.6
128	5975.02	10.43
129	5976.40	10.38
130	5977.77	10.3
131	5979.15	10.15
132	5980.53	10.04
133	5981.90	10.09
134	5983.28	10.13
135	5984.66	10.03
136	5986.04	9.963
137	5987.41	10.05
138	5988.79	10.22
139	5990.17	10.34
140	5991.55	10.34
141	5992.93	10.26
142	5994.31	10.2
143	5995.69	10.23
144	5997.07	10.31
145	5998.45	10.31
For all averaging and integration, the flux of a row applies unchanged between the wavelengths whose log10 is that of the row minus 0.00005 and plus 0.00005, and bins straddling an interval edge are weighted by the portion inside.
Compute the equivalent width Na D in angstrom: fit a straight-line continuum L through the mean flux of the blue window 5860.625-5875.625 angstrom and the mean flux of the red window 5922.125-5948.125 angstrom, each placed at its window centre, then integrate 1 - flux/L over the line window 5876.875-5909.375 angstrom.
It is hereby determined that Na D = 1.1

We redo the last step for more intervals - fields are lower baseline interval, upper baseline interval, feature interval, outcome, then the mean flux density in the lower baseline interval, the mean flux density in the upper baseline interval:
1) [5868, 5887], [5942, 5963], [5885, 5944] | 2.1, 11.4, 10.5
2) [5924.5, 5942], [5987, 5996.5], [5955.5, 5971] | -0.8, 10.5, 10.2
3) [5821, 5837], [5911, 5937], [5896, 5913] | 0.1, 11.2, 10.6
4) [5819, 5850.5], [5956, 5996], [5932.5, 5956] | 0.5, 11.2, 10.5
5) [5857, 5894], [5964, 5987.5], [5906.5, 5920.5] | 0.0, 11.1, 10.5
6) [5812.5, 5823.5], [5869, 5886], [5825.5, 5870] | 0.0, 10.8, 11.5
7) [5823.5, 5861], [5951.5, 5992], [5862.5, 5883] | -0.8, 11.1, 10.5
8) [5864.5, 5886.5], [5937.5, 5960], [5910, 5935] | 0.3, 11.4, 10.4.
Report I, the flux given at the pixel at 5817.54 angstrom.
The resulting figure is 10.66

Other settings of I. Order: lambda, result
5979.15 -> 10.15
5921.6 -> 10.57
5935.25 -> 10.42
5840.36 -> 11.16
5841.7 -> 11.21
